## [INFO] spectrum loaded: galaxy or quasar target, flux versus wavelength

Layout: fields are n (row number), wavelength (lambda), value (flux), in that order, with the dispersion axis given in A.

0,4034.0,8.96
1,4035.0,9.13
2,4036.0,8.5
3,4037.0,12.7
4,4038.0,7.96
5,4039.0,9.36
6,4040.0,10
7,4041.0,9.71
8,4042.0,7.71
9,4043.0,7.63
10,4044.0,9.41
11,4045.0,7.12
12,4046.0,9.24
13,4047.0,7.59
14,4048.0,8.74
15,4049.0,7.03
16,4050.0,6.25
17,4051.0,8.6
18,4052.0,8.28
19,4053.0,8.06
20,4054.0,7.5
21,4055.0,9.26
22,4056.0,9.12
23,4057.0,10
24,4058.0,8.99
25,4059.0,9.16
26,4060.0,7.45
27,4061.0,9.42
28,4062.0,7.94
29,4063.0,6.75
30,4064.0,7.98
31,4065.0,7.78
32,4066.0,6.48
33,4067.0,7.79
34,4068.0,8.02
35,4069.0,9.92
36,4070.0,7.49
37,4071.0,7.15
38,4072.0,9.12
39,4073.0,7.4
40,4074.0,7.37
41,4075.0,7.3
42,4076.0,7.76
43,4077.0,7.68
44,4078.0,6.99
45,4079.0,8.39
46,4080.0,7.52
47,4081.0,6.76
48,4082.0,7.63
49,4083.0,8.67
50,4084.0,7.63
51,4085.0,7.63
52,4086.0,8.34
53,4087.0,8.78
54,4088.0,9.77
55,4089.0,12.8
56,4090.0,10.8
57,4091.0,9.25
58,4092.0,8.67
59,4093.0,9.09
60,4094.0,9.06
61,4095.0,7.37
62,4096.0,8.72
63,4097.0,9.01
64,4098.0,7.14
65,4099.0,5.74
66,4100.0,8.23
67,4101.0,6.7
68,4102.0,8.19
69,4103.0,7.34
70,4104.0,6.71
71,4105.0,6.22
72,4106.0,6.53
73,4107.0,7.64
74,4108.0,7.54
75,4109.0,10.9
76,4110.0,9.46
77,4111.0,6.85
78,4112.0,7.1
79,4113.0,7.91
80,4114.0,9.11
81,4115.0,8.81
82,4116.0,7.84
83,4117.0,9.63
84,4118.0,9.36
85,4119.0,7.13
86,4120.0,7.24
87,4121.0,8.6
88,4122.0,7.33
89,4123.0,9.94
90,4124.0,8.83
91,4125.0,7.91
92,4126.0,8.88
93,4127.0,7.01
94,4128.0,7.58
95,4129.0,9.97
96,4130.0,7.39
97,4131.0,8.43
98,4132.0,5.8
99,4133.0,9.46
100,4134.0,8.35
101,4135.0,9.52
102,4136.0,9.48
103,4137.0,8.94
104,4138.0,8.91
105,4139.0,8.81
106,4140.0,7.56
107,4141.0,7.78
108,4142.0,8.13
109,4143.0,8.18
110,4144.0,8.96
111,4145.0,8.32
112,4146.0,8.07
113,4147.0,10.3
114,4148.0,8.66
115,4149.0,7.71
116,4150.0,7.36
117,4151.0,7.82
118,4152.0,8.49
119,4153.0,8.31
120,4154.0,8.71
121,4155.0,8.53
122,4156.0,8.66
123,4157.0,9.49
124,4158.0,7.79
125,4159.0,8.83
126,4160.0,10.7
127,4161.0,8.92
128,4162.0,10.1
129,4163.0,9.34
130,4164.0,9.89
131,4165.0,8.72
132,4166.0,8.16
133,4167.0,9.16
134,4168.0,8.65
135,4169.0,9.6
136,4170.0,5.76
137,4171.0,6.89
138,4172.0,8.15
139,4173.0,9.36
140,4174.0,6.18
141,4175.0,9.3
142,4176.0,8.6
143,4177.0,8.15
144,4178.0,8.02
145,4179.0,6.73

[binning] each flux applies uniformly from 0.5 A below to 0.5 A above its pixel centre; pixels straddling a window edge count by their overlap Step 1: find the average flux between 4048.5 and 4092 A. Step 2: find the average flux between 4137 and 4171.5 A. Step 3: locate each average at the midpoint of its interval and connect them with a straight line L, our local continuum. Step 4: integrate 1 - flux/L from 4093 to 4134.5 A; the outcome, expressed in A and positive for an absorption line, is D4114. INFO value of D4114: 1.9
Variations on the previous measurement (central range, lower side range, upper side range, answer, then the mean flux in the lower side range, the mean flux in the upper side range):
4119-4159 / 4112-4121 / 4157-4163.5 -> 2.0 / 8.32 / 9.3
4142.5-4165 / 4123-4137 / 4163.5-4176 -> -1.1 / 8.43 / 8.33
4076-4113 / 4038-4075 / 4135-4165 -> 1.3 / 8.23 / 8.73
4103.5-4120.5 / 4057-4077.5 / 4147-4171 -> 0.7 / 8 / 8.66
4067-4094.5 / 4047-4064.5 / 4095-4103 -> -1.8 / 8.25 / 7.64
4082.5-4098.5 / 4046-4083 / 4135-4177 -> -1.5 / 7.99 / 8.57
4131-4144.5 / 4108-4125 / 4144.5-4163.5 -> 0.3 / 8.46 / 8.74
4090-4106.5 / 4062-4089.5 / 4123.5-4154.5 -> 0.6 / 8.03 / 8.38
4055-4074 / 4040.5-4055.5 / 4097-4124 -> -0.3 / 8.14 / 7.93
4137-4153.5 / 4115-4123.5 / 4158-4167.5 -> 1.0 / 8.41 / 9.23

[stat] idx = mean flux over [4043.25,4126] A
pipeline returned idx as 8.17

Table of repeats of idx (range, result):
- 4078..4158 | 8.31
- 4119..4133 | 8.09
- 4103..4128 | 8.08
